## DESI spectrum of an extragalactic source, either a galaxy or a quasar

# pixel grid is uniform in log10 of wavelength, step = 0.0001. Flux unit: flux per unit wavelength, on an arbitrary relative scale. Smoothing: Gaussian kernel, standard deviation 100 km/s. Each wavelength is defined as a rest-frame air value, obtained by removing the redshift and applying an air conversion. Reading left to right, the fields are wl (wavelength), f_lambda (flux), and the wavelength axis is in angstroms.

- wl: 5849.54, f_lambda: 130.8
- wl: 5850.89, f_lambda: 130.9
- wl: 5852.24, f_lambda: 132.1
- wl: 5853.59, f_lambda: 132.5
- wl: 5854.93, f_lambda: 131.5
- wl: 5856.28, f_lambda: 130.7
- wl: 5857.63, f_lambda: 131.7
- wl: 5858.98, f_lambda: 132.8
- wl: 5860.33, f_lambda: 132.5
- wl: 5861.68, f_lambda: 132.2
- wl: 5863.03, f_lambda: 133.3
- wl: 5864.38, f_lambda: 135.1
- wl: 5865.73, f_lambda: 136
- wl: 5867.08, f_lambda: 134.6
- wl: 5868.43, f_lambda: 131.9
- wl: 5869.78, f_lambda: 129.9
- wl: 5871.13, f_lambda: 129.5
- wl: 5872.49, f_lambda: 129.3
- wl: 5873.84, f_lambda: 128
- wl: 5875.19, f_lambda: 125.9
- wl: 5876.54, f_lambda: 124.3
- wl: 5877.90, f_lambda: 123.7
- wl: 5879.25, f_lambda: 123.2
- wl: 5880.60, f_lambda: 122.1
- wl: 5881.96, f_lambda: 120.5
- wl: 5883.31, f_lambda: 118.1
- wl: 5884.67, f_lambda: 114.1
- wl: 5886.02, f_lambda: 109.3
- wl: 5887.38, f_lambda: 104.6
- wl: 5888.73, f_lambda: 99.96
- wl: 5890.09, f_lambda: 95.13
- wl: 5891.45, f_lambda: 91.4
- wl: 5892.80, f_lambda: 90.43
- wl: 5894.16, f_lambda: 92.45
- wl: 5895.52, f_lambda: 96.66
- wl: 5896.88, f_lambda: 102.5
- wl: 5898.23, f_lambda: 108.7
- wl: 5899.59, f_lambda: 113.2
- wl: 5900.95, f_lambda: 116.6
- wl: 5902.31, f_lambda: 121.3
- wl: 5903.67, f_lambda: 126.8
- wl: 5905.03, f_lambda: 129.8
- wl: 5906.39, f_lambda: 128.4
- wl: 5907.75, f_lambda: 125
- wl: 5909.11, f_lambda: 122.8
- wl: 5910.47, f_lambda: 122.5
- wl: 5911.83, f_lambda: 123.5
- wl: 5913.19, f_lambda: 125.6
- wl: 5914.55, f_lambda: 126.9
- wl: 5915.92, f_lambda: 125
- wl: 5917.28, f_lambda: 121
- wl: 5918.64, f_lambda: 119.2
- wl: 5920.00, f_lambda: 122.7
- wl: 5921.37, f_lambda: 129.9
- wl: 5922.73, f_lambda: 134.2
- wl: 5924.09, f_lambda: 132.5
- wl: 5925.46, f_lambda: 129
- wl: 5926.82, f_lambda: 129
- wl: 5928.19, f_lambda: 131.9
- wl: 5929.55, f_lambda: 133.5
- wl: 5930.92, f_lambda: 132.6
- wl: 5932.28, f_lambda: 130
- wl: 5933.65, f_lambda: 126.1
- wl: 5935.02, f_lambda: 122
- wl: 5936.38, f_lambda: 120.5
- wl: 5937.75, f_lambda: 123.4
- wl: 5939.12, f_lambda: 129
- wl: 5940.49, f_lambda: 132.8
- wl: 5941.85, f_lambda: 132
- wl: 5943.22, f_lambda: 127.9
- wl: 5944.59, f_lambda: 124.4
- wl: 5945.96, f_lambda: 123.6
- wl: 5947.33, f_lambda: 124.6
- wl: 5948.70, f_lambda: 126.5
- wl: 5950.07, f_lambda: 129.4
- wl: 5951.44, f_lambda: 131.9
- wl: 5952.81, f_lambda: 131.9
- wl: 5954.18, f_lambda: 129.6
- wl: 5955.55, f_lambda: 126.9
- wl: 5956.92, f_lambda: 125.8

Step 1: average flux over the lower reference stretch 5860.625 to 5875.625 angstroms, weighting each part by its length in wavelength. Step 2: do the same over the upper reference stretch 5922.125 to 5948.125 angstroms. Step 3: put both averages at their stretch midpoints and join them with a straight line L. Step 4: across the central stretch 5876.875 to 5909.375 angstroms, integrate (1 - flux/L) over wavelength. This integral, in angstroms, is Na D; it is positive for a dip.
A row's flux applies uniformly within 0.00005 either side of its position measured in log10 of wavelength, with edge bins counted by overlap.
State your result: 4.5 angstroms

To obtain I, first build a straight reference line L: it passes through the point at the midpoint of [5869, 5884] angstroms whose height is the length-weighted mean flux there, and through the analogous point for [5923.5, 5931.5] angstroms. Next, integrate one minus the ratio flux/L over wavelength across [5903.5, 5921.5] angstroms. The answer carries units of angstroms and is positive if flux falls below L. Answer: 0.7 angstroms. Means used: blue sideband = 125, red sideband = 131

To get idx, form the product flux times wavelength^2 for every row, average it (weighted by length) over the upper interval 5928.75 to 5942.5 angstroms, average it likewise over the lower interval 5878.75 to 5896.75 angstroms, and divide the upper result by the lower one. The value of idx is 1.2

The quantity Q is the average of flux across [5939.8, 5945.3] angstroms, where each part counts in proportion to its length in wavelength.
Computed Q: 129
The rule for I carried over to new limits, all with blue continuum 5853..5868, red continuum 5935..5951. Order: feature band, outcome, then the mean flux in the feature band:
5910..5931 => 0.17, 127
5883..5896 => 2.98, 101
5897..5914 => 1.06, 121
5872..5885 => 0.85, 123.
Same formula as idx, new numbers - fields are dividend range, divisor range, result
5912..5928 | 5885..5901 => 1.26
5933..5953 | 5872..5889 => 1.09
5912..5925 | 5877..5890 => 1.12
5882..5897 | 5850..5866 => 0.78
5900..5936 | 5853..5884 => 1.00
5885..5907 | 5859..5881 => 0.84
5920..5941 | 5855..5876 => 1.00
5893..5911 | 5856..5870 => 0.88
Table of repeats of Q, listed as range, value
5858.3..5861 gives 133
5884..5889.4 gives 107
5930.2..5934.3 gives 130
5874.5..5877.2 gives 125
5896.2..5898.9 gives 106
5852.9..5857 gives 132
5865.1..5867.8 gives 135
